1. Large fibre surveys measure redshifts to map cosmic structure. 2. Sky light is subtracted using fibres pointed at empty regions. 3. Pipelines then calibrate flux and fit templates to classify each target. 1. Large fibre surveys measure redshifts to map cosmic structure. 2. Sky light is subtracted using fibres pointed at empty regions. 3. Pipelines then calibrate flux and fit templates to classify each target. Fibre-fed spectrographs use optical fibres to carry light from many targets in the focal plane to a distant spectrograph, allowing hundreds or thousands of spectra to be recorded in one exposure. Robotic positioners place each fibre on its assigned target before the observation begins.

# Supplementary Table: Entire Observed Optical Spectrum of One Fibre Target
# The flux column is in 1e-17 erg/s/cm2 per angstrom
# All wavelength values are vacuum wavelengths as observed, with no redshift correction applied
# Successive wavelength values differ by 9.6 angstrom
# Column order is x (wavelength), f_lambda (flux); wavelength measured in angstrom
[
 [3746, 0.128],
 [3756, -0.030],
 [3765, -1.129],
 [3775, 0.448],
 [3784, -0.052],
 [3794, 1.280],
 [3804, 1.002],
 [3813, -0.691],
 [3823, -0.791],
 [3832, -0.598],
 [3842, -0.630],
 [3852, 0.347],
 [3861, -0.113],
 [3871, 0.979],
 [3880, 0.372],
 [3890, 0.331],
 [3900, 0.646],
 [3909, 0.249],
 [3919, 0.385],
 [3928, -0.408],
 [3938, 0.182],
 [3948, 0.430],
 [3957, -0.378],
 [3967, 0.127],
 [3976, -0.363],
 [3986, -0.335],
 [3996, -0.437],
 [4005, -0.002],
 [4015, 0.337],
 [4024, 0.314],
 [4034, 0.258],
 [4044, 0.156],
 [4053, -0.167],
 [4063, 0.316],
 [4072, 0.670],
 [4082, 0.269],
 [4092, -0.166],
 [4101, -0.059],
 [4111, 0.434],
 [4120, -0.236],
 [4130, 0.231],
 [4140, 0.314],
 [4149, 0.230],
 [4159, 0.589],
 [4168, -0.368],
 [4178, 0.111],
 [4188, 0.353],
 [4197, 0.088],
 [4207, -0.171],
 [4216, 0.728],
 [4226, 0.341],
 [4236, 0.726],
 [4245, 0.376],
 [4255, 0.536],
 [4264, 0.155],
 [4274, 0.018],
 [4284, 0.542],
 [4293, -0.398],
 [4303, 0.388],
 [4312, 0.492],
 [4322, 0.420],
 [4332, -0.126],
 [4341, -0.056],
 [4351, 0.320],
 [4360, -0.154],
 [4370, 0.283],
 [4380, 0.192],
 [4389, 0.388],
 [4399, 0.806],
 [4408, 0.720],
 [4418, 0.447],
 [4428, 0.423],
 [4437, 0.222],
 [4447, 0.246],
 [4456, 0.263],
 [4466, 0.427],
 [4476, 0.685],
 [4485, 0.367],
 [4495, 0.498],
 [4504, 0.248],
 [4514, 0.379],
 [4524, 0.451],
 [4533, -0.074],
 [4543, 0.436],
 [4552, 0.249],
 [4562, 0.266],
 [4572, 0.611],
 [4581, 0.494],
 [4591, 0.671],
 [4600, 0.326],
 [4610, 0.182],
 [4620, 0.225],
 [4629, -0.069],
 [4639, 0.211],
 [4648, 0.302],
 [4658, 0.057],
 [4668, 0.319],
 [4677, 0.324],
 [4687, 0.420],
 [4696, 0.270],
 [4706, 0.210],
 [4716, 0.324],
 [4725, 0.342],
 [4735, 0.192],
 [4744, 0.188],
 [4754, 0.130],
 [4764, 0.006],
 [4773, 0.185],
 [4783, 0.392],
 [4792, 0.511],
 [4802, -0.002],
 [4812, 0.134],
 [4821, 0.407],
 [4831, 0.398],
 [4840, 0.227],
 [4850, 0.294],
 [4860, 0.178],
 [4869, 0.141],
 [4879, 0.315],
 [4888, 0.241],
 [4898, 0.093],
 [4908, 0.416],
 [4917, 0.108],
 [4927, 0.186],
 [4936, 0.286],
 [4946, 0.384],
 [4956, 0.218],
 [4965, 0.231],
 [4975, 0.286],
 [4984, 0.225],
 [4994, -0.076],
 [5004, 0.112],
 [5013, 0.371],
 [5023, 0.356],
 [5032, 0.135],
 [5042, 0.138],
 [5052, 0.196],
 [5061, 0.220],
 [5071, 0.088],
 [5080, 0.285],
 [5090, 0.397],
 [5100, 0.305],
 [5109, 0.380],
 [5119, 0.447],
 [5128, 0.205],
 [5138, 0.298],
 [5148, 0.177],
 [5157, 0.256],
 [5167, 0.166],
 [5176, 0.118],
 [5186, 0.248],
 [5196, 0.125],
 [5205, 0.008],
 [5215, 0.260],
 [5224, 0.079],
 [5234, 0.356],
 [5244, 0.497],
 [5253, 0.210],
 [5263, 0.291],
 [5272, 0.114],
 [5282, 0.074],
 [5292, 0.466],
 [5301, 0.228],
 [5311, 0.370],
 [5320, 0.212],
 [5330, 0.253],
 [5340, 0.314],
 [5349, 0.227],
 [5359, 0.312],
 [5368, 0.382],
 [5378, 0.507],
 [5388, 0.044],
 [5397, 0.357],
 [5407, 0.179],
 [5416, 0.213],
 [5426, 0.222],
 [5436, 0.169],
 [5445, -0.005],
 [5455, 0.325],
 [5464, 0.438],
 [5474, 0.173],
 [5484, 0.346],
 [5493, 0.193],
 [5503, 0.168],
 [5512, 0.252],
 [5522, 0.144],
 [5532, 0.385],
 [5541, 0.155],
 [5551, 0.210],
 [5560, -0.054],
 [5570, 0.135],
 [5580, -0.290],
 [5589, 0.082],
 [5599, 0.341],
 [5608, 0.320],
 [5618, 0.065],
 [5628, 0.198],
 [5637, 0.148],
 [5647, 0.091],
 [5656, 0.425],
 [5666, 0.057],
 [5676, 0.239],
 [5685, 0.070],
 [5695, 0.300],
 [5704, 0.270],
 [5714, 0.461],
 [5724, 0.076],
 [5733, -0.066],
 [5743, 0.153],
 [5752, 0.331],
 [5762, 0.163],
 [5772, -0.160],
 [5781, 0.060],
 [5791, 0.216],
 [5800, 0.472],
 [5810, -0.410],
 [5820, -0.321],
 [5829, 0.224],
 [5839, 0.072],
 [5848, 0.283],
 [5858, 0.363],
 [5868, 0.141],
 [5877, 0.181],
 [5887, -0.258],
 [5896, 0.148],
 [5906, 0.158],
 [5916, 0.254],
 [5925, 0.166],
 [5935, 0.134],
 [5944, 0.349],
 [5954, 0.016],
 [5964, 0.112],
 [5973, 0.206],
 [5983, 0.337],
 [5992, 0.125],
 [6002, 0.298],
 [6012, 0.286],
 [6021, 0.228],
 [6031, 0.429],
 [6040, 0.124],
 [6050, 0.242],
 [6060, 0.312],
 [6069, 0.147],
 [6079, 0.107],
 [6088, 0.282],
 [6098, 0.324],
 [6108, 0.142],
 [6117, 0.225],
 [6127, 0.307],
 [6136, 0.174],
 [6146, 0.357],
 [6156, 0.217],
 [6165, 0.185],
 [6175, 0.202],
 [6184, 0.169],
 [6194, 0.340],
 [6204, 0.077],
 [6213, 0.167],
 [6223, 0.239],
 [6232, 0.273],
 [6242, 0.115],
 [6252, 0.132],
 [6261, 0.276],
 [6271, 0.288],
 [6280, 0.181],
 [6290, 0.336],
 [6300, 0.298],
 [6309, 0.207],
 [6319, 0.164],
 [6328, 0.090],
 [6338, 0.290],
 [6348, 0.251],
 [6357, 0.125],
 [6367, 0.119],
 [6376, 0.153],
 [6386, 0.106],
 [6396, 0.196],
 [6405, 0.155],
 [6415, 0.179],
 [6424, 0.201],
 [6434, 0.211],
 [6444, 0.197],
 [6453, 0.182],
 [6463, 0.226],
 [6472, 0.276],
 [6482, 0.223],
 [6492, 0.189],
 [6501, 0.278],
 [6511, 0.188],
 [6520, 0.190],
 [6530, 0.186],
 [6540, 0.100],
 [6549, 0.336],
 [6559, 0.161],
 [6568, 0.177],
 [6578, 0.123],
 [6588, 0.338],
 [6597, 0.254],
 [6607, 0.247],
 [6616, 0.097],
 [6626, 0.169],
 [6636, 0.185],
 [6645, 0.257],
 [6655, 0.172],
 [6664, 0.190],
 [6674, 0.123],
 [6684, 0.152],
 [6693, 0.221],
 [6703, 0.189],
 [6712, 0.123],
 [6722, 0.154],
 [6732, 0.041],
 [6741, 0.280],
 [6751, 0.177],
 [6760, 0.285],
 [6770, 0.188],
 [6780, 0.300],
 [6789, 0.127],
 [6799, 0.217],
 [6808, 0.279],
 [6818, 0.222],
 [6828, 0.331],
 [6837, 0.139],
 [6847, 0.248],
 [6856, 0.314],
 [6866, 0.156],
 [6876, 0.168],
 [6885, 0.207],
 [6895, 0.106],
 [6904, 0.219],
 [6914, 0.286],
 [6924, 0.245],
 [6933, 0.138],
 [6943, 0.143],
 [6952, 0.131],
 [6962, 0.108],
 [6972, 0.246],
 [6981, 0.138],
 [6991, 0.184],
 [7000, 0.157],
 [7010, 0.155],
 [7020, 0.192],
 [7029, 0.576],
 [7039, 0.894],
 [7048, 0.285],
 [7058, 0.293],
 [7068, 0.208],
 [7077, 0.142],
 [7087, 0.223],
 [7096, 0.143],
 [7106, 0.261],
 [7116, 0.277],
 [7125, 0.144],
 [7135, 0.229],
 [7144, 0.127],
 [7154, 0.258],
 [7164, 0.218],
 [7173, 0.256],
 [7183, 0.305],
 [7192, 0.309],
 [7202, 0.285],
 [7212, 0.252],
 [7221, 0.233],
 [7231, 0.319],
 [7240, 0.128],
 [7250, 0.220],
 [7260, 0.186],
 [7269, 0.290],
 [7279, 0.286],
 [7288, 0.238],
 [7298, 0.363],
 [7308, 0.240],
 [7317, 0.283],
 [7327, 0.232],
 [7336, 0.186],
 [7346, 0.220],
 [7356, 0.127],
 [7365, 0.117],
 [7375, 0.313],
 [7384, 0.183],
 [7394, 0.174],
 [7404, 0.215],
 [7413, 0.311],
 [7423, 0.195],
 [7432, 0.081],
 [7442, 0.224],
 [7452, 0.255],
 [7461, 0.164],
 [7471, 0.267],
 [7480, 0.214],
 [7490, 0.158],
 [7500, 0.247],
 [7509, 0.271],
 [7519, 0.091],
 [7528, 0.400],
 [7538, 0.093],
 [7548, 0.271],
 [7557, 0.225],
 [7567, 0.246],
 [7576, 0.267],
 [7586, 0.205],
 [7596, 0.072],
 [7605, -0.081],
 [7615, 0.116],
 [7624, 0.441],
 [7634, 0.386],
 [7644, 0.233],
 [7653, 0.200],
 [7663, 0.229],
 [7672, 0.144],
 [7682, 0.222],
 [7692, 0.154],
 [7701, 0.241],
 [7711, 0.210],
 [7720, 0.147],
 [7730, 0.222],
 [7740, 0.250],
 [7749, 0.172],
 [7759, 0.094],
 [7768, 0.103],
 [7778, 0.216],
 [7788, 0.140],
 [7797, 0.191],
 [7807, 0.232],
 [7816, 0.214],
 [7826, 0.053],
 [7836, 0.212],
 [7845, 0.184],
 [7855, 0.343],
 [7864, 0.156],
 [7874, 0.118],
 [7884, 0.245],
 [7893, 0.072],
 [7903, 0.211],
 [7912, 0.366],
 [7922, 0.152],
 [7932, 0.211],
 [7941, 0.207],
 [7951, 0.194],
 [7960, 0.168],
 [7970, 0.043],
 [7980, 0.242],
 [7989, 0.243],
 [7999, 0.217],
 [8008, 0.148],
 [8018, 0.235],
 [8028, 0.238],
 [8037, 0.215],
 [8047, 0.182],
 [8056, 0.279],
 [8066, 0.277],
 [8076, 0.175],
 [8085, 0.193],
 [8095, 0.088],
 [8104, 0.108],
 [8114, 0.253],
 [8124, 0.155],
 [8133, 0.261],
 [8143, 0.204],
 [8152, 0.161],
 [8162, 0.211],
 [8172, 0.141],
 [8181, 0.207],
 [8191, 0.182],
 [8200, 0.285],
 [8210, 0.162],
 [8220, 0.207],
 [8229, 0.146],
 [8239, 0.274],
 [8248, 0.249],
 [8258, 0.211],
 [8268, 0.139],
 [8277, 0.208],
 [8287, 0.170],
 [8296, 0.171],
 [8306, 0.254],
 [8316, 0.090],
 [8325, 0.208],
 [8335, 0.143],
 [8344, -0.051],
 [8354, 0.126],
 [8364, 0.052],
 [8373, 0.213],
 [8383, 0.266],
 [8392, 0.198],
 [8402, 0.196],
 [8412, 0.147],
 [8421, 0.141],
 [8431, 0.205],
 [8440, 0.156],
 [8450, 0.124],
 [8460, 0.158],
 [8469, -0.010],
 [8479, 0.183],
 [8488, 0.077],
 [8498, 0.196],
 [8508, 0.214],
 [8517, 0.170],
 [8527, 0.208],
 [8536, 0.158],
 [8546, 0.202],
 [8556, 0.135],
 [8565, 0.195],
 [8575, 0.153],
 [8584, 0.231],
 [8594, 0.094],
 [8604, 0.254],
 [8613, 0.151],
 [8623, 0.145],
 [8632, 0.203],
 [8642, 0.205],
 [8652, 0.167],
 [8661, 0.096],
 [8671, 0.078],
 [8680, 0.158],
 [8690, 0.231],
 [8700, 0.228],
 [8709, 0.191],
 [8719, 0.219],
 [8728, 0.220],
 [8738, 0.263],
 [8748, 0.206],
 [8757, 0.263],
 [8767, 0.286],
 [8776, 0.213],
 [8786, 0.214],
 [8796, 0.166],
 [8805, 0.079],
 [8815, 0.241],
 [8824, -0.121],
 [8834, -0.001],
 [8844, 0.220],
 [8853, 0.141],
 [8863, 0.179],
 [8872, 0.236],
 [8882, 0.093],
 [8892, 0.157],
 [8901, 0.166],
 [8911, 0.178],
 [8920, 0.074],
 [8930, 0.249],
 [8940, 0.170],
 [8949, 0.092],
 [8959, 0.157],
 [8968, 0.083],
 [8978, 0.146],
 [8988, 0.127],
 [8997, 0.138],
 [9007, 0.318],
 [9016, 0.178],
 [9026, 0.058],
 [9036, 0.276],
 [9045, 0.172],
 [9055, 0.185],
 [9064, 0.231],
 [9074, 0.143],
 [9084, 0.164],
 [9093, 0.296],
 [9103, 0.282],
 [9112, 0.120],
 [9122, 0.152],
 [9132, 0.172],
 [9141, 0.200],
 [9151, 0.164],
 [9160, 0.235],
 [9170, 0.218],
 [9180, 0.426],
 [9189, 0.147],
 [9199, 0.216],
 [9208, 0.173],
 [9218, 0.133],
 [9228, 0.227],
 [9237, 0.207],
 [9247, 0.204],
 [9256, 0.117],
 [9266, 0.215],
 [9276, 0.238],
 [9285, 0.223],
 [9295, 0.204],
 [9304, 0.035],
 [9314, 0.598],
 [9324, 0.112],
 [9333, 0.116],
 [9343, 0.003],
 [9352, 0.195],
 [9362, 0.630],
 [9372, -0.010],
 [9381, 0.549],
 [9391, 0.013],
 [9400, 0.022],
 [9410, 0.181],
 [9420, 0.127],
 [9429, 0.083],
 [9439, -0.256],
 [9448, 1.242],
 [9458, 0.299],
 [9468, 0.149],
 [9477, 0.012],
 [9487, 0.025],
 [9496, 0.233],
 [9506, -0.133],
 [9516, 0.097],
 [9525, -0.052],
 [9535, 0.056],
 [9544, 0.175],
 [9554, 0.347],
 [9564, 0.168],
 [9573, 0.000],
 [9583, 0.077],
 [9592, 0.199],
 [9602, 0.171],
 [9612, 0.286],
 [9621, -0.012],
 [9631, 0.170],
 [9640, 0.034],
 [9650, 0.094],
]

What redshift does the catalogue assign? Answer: 0.89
